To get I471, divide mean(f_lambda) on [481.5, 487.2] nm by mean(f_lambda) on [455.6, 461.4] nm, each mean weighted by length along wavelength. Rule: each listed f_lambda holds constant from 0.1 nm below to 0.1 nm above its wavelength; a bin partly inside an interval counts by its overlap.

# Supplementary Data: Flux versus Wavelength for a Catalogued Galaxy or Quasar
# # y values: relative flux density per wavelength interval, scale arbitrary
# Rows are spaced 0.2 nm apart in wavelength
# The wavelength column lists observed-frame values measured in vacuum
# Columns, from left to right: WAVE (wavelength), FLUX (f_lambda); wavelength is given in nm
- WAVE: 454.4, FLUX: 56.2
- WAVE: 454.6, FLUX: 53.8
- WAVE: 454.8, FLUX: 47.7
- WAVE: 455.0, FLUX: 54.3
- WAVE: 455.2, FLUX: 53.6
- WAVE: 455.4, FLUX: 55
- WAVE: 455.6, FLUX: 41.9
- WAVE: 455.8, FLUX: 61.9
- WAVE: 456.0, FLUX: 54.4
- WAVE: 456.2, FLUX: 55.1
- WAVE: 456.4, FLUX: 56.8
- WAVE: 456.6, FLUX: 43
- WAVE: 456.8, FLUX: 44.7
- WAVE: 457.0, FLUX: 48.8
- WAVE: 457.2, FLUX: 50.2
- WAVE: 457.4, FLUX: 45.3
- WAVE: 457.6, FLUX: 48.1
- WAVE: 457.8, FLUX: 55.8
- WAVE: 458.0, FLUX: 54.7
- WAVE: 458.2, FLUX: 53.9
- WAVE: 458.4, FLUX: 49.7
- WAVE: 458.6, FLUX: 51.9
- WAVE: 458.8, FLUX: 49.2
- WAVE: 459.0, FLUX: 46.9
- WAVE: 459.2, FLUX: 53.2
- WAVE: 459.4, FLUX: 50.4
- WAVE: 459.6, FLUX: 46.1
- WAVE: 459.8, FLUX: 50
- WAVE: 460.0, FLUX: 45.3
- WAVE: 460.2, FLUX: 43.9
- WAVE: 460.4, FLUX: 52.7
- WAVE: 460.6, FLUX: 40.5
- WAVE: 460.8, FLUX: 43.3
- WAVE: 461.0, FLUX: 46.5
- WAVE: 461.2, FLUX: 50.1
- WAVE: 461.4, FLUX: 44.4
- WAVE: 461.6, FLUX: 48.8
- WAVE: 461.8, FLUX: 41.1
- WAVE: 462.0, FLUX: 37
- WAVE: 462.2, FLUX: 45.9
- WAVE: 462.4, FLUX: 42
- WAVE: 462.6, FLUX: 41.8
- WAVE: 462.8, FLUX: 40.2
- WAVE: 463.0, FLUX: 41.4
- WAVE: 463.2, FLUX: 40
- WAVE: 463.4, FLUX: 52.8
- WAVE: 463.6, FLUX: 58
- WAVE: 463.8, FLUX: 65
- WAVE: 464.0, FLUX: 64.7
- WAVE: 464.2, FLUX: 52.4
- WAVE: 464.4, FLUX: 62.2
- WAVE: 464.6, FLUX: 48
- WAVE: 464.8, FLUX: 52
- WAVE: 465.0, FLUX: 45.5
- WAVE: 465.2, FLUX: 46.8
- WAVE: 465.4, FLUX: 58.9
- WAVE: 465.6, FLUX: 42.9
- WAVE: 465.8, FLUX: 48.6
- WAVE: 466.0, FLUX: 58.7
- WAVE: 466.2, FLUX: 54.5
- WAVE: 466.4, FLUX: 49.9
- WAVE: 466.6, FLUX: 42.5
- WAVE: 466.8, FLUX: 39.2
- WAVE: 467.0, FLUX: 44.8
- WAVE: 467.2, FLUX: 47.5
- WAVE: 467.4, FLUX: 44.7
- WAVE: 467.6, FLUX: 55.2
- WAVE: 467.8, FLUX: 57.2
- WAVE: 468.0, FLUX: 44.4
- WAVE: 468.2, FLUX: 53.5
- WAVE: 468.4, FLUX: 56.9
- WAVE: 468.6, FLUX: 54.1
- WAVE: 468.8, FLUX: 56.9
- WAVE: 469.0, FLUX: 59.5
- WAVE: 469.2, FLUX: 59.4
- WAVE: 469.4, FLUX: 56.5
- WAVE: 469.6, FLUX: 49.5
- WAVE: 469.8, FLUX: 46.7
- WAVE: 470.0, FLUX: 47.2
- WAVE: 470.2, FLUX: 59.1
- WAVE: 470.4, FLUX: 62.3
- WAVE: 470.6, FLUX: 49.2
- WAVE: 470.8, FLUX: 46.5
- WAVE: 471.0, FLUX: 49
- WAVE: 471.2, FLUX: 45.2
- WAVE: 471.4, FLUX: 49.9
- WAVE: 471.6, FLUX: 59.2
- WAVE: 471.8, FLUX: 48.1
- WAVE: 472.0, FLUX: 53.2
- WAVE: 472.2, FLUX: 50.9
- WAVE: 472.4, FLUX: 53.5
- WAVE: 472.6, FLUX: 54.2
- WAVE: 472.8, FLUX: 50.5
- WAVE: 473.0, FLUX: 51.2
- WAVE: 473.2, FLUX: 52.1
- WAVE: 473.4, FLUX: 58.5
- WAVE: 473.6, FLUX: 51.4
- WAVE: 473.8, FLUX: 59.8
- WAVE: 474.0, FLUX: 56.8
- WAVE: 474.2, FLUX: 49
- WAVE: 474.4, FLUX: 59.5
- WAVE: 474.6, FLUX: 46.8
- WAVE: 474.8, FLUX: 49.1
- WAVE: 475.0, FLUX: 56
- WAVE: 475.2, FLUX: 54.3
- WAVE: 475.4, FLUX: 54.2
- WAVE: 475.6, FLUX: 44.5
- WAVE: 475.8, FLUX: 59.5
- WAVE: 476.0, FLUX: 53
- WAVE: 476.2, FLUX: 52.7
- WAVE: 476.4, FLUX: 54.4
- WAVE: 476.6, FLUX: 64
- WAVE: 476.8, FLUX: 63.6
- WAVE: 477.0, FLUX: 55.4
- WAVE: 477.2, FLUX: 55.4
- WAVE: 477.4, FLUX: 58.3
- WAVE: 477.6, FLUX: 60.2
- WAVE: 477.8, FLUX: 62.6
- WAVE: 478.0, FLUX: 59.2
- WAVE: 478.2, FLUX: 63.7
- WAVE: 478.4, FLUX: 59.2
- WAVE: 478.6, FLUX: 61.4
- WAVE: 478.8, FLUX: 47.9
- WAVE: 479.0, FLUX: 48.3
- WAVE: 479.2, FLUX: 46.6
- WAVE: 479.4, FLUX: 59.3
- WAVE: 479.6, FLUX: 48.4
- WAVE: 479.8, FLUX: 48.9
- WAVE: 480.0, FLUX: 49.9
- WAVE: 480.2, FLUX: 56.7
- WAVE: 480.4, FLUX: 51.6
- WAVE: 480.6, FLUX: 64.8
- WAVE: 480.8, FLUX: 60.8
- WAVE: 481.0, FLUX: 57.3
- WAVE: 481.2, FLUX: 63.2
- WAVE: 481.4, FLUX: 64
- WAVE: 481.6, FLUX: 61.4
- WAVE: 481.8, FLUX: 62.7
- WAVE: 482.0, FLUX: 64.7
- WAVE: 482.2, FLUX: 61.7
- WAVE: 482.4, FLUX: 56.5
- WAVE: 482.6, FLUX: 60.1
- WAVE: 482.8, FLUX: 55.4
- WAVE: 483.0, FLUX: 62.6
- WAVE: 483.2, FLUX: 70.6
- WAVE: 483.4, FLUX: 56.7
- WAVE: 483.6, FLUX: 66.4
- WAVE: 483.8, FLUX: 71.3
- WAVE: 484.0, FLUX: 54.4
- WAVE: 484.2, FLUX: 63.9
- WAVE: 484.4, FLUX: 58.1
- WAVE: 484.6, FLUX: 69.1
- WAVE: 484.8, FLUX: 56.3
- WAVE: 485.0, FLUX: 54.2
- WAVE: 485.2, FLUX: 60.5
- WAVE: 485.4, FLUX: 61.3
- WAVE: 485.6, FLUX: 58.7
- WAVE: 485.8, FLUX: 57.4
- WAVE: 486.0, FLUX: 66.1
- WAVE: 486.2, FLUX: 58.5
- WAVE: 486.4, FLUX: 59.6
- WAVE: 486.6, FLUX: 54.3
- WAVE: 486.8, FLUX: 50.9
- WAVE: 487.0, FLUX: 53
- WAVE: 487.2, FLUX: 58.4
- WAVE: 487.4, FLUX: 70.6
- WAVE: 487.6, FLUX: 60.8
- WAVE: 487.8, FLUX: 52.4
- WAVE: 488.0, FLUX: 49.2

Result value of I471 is 1.2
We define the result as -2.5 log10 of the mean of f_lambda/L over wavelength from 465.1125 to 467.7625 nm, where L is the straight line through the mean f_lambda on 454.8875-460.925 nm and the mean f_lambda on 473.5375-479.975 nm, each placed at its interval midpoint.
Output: 0.07 mag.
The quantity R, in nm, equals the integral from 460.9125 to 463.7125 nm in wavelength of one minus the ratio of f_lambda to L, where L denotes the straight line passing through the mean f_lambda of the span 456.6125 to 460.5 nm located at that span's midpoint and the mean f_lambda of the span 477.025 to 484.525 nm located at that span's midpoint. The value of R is 0.32 nm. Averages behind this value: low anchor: 49.4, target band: 45.1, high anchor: 58.8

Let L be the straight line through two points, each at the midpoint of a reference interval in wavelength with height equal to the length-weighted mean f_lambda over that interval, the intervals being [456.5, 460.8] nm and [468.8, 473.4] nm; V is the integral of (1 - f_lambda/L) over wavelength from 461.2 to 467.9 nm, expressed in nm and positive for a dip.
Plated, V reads 0.21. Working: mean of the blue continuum 48.6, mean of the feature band 48.9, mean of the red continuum 52.6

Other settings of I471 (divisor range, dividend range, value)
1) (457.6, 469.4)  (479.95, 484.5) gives 1.22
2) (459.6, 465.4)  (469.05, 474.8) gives 1.10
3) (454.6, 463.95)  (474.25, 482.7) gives 1.16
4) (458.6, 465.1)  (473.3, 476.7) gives 1.13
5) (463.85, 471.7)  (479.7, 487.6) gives 1.15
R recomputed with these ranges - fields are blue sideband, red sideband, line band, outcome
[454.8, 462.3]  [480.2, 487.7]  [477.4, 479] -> -0.017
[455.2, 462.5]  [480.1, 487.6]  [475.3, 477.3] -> 0.041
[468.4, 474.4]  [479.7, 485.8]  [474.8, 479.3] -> 0.055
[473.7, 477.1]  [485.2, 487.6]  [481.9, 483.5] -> -0.093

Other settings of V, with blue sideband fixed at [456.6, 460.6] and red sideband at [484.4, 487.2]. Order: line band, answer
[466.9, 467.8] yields 0.053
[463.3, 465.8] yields -0.134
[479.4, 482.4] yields -0.078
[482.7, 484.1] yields -0.118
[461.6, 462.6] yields 0.160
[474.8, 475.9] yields 0.032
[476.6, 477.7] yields -0.071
